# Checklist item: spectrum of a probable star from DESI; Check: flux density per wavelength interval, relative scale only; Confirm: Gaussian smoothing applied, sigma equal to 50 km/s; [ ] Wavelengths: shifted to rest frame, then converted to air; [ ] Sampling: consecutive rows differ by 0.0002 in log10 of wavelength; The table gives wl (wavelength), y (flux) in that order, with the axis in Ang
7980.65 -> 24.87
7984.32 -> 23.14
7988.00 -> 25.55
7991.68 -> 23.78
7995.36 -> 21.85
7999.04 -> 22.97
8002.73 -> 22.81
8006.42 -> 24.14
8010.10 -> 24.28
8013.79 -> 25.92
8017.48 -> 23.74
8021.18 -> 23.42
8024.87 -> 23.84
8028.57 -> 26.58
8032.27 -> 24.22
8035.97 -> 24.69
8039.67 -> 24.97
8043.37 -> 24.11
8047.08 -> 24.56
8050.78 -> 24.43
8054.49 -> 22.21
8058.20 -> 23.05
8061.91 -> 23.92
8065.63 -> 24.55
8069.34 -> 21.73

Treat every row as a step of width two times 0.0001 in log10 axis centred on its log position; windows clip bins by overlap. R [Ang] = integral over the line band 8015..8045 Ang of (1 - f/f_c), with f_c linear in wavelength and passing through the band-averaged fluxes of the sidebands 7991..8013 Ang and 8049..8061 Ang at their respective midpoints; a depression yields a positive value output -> -1.5 Ang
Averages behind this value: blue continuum 23.4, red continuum 23.3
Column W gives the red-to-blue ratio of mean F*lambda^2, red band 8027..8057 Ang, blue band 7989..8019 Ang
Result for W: 1.04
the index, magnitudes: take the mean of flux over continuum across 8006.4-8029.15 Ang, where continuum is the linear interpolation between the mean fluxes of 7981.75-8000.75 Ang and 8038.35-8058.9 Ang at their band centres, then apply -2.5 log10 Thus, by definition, -0.035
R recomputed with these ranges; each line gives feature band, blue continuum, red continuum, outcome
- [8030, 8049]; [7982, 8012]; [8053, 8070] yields -1.0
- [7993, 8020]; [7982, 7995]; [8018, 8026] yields 0.1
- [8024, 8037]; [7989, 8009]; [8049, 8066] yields -0.8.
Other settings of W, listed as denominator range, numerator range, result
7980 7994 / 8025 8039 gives 1.04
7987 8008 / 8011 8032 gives 1.06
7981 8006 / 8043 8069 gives 1.02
